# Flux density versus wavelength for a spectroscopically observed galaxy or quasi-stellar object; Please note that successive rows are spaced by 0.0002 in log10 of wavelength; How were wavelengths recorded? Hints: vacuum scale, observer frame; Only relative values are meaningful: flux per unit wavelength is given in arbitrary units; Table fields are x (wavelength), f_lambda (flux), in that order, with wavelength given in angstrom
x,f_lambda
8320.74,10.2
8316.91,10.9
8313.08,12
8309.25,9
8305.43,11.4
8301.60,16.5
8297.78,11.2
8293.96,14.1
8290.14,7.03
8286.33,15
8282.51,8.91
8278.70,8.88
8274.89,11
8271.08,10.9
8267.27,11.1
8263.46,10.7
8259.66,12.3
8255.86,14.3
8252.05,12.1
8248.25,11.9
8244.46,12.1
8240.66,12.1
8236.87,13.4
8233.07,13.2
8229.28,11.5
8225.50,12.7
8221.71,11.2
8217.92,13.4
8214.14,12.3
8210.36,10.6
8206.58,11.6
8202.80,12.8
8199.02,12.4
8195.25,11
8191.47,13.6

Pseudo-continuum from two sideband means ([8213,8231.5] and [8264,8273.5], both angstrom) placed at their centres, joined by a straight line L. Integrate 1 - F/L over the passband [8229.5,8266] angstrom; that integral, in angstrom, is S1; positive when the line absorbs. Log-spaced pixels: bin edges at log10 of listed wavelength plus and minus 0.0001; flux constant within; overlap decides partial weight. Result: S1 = -2.7 angstrom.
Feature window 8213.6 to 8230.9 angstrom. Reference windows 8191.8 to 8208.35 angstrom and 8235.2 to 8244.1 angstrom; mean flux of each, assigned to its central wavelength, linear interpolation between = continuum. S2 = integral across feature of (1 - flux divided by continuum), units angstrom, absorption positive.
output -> 0.2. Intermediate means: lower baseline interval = 12.1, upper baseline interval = 12.6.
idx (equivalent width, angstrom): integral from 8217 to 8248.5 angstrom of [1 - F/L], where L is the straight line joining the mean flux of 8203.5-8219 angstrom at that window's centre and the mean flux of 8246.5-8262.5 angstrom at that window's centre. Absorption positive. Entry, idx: -0.3 angstrom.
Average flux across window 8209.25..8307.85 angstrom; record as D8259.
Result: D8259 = 11.9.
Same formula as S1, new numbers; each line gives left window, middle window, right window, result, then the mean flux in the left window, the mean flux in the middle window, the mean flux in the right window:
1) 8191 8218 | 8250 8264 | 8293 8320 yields -0.6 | 12.1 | 12.5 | 12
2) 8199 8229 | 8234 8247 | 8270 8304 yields -0.7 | 12.1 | 12.6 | 11.5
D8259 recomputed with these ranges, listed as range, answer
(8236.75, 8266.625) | 12.2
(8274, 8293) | 10.3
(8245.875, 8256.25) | 12.5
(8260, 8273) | 11.1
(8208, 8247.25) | 12.2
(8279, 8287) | 10.9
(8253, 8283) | 11.1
